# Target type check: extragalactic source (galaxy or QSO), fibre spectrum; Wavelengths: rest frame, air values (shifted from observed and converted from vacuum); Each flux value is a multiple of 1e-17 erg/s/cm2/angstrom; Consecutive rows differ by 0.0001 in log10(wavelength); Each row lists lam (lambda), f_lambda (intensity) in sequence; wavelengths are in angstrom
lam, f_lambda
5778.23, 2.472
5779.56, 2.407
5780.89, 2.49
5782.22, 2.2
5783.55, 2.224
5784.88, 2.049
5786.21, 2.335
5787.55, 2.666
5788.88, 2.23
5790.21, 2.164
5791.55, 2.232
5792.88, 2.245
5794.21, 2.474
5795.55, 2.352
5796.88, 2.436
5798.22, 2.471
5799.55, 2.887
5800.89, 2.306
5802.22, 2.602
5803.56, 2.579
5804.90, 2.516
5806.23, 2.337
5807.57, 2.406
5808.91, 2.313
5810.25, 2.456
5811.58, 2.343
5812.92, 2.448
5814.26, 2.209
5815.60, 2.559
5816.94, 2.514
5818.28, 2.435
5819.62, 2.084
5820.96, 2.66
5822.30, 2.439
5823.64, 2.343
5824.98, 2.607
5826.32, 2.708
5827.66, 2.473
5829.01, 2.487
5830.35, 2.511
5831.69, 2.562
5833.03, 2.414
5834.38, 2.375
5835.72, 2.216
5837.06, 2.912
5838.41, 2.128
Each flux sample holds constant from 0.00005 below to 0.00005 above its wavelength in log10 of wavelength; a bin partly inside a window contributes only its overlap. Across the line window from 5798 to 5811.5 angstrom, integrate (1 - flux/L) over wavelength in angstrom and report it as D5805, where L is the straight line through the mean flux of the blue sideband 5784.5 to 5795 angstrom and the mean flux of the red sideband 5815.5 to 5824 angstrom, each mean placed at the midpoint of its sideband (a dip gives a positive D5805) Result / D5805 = -0.66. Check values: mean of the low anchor 2.31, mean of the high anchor 2.43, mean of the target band 2.48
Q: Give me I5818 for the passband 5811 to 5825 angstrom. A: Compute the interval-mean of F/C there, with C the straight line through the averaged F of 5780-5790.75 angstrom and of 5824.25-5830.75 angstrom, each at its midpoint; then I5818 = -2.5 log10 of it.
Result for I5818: 0.04 mag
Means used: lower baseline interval 2.3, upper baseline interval 2.56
